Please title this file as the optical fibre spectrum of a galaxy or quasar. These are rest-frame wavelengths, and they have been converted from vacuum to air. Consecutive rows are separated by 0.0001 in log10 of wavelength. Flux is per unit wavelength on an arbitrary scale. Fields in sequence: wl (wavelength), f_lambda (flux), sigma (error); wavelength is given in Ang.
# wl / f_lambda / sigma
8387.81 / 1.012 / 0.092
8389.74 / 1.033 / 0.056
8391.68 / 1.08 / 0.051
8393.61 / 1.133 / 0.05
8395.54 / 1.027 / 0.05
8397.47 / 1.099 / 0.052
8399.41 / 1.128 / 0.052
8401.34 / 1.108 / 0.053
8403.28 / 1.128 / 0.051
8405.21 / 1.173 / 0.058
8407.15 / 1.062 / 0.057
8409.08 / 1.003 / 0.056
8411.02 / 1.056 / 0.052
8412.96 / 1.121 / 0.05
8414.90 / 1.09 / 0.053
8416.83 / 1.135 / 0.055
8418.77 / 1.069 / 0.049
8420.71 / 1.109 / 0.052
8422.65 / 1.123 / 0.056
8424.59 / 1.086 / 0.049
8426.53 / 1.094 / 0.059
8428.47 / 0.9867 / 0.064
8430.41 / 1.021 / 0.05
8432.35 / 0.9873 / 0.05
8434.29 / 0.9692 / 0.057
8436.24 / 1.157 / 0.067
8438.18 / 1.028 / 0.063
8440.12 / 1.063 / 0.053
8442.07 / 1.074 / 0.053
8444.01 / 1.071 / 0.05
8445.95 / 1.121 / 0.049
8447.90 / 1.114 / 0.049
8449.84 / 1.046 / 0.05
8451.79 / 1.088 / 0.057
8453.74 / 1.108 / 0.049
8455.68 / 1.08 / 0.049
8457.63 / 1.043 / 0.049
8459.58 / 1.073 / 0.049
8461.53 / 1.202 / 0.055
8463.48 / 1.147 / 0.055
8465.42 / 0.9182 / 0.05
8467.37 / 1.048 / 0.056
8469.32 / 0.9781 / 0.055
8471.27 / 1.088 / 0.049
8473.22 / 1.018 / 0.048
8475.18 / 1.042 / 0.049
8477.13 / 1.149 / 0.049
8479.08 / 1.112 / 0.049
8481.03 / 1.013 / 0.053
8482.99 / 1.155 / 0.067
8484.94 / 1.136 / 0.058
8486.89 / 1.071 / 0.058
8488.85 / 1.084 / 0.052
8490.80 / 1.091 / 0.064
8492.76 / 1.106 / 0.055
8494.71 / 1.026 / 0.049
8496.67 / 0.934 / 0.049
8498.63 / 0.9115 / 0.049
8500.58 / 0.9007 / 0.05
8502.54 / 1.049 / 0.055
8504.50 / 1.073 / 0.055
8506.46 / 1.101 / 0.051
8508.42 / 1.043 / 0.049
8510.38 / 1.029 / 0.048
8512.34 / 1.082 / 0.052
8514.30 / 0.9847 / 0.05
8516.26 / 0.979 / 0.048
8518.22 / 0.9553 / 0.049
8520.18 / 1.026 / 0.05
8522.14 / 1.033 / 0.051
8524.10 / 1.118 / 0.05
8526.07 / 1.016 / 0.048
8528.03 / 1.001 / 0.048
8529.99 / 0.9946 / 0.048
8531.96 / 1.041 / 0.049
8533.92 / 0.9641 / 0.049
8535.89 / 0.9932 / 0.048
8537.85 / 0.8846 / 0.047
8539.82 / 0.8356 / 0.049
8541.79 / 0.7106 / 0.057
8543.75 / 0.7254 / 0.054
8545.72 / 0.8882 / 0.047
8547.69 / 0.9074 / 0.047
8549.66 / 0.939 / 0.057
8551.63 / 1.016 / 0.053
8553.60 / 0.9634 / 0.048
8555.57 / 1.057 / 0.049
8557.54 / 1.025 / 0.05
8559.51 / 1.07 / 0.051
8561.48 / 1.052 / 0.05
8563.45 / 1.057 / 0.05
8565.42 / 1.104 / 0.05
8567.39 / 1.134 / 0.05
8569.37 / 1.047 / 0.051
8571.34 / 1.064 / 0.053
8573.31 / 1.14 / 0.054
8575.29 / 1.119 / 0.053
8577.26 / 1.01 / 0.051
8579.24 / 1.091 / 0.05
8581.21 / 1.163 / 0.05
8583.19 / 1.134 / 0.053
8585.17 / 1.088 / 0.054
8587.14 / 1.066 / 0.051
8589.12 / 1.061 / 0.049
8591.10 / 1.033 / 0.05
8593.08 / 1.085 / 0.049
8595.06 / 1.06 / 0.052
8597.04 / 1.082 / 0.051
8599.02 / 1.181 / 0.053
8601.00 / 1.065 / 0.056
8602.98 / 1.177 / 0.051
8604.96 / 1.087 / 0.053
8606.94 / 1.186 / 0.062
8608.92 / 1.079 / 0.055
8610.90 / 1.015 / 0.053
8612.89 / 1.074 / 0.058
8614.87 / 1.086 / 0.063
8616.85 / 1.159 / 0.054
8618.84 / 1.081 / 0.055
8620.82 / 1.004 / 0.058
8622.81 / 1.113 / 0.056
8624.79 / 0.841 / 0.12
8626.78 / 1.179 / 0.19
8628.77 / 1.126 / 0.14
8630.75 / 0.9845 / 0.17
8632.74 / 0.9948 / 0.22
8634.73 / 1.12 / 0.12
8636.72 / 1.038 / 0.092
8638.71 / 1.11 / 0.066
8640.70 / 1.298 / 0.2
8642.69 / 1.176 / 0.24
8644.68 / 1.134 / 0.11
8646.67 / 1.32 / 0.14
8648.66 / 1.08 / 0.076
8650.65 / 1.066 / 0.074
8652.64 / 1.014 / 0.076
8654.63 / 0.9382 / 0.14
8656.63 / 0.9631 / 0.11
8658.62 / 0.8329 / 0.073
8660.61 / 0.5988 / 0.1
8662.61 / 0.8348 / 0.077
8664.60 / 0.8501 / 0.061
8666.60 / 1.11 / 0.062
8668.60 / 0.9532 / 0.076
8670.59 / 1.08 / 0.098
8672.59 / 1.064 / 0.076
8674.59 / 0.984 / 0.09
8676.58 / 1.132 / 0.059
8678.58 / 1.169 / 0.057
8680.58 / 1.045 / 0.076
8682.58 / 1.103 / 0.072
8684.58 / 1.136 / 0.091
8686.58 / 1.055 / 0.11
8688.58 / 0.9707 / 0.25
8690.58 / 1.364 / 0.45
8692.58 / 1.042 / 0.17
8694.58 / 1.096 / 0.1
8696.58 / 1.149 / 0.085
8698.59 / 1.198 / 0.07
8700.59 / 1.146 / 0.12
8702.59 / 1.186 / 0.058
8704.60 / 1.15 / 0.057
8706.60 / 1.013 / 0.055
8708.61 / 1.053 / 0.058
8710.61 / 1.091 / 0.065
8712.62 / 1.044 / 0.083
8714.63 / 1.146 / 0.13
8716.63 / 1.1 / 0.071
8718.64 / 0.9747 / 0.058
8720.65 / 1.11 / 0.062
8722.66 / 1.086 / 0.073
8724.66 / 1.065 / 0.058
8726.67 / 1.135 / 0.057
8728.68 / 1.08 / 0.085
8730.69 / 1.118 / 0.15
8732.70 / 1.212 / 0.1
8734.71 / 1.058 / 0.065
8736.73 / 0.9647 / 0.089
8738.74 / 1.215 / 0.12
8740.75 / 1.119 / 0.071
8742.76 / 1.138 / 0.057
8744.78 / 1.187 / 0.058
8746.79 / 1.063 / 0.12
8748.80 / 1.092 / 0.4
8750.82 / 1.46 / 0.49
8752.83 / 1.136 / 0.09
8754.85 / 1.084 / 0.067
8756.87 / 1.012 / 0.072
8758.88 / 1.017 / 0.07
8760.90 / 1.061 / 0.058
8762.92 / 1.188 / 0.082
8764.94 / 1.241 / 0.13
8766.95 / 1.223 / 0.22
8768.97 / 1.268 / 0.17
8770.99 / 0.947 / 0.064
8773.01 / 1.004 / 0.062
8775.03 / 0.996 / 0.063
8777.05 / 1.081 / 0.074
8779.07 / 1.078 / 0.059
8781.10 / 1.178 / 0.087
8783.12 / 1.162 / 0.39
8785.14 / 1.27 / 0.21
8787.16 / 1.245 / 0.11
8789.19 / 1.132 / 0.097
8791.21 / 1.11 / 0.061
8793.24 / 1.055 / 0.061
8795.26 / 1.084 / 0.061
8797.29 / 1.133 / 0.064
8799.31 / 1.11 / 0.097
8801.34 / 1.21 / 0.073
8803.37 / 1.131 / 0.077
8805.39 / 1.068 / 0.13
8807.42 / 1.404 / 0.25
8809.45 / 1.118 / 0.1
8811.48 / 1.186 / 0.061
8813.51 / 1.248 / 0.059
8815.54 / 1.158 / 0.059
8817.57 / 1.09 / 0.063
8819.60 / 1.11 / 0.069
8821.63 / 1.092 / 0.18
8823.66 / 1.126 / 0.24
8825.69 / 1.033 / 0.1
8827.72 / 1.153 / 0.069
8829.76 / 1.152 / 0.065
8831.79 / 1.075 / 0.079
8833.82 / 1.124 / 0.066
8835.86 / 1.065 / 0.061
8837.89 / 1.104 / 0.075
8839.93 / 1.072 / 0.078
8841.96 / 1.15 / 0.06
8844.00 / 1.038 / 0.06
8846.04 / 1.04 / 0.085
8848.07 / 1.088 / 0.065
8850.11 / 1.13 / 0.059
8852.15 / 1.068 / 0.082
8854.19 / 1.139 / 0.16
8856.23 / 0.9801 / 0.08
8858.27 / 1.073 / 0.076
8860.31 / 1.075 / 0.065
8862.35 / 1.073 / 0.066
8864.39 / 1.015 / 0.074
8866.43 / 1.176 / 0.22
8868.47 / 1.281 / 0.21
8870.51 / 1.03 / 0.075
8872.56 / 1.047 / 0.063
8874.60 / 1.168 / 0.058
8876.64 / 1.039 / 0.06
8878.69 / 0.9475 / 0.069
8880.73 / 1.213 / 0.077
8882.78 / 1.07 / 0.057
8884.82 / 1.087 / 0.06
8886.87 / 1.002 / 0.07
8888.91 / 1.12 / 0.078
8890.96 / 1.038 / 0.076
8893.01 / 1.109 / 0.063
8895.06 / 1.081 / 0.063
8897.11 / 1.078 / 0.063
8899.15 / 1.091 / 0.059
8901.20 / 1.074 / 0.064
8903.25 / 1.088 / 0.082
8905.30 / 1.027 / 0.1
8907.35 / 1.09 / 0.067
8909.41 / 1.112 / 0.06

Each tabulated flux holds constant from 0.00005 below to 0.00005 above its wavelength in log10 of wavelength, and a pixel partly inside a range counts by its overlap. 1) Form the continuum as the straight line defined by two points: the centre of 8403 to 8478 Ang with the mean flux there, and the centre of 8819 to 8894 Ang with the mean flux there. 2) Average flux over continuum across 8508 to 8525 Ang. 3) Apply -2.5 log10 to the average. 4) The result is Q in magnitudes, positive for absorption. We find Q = 0.05 mag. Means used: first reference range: 1.07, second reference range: 1.09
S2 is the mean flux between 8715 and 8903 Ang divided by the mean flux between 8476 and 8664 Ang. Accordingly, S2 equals 1.07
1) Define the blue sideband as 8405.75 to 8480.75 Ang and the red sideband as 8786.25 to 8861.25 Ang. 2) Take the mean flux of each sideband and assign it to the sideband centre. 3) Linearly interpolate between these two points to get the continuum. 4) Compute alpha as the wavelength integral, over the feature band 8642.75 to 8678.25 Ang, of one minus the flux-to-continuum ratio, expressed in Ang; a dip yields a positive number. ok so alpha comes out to 3.0 Ang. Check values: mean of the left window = 1.07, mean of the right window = 1.12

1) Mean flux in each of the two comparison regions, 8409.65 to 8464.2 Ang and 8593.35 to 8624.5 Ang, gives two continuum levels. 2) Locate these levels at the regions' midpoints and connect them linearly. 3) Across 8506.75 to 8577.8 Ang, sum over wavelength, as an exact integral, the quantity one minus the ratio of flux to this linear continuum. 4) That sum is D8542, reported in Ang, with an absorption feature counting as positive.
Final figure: 5.6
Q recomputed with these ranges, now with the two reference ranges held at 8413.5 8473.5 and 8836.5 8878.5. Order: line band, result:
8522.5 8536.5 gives 0.06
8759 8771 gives -0.08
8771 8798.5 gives -0.03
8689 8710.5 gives -0.05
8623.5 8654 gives -0.02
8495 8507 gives 0.08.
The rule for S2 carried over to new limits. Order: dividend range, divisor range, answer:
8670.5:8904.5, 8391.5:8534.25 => 1.05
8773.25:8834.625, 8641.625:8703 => 1.07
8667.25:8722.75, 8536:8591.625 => 1.08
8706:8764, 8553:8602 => 1.02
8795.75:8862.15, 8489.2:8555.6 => 1.14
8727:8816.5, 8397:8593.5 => 1.09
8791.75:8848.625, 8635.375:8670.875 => 1.10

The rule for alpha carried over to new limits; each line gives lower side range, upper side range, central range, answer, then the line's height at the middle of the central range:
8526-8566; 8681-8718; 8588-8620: -2.4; 1.02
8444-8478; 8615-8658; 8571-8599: -0.3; 1.08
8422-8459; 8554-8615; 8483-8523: 1.5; 1.07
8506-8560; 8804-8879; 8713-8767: -2.8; 1.06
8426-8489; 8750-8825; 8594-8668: 3.4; 1.11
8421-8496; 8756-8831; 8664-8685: 1.0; 1.11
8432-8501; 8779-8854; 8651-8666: 3.0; 1.1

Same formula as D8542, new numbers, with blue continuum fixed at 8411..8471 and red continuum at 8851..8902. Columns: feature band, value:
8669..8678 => 0.1 Ang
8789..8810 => -1.2 Ang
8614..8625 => 0.2 Ang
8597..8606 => -0.4 Ang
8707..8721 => 0.1 Ang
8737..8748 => -0.5 Ang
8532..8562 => 3.8 Ang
